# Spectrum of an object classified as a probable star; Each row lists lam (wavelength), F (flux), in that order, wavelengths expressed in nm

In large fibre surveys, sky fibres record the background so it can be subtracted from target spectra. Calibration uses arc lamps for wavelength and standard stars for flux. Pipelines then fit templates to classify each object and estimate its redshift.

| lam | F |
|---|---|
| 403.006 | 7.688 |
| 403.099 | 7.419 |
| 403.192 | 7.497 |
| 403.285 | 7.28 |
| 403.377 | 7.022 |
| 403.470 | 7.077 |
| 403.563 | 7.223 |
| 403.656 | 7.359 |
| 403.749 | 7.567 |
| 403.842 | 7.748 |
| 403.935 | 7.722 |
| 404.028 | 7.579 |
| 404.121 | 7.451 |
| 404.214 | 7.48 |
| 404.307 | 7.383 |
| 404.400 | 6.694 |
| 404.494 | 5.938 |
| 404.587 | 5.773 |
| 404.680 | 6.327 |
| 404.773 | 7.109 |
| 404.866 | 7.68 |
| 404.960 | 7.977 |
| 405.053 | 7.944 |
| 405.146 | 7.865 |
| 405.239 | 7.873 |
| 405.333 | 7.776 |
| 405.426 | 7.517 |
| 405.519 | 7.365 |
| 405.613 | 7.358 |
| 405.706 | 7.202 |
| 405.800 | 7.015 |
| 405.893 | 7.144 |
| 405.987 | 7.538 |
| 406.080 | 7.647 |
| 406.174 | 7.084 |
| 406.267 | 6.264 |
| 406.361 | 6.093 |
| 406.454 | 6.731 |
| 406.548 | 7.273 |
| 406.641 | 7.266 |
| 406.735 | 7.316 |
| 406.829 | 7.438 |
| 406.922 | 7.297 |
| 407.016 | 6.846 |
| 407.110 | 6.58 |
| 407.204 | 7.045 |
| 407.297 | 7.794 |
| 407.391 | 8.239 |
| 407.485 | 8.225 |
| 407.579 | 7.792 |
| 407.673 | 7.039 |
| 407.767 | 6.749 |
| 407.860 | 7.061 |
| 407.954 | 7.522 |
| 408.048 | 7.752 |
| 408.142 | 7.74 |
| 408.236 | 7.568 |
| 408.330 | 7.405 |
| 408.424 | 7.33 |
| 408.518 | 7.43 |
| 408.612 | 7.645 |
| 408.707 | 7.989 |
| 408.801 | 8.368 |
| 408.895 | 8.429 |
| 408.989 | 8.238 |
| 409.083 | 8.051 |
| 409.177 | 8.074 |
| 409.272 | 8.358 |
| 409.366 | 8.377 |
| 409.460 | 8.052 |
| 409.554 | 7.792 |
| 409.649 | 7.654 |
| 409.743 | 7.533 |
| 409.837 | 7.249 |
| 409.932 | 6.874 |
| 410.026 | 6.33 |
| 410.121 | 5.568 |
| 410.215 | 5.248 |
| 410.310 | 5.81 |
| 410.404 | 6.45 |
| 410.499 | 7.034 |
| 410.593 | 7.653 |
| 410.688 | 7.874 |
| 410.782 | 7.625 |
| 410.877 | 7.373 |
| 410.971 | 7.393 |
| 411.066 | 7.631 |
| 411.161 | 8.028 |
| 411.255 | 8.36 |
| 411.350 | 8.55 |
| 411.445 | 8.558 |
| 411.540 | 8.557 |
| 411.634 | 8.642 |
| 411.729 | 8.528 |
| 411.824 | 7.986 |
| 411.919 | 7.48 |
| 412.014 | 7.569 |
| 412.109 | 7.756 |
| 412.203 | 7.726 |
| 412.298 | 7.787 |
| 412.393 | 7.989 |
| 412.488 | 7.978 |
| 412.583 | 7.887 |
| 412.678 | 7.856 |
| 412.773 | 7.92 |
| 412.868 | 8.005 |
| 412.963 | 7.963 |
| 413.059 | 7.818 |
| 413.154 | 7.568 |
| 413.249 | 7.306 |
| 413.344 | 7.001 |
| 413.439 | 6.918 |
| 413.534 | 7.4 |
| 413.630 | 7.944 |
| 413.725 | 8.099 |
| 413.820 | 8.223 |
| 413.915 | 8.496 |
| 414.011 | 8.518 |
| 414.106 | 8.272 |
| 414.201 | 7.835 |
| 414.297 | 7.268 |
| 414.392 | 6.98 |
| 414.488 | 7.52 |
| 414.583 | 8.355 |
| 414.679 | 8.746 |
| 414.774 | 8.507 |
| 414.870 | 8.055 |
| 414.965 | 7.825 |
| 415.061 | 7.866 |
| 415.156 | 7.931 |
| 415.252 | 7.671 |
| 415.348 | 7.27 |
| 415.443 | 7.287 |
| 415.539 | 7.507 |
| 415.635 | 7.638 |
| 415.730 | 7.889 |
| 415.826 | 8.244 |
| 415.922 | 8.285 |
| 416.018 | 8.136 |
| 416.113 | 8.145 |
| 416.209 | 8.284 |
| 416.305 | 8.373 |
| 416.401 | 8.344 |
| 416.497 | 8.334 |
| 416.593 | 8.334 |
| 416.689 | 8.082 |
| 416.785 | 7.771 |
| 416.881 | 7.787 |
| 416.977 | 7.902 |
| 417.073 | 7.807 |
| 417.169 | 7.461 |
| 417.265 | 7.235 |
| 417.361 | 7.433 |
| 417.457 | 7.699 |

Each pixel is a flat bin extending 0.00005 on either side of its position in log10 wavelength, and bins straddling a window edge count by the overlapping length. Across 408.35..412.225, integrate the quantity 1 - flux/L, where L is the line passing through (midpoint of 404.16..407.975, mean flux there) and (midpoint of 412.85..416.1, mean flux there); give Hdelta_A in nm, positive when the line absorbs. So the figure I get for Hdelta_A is -0.05 nm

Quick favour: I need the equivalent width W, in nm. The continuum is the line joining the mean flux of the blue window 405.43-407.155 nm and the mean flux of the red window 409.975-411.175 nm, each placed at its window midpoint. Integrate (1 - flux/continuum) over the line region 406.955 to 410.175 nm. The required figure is -0.26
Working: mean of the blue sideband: 7.09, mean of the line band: 7.54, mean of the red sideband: 6.89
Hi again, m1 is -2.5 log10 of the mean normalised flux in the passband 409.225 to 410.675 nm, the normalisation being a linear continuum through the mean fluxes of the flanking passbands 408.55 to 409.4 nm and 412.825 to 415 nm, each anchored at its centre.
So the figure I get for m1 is 0.14 mag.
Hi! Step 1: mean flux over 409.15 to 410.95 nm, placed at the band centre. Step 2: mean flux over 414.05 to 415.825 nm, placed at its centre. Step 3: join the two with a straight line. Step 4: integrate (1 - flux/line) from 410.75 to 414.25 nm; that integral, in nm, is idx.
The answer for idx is -0.19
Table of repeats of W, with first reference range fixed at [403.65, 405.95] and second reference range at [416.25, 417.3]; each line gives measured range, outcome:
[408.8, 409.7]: -0.068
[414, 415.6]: 0.004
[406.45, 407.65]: 0.007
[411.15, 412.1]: -0.066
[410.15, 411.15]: 0.080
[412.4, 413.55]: 0.014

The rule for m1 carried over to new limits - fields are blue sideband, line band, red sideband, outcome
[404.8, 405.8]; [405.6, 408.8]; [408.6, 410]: 0.06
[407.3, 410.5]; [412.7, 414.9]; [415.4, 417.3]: -0.01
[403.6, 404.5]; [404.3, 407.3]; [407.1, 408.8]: 0.04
